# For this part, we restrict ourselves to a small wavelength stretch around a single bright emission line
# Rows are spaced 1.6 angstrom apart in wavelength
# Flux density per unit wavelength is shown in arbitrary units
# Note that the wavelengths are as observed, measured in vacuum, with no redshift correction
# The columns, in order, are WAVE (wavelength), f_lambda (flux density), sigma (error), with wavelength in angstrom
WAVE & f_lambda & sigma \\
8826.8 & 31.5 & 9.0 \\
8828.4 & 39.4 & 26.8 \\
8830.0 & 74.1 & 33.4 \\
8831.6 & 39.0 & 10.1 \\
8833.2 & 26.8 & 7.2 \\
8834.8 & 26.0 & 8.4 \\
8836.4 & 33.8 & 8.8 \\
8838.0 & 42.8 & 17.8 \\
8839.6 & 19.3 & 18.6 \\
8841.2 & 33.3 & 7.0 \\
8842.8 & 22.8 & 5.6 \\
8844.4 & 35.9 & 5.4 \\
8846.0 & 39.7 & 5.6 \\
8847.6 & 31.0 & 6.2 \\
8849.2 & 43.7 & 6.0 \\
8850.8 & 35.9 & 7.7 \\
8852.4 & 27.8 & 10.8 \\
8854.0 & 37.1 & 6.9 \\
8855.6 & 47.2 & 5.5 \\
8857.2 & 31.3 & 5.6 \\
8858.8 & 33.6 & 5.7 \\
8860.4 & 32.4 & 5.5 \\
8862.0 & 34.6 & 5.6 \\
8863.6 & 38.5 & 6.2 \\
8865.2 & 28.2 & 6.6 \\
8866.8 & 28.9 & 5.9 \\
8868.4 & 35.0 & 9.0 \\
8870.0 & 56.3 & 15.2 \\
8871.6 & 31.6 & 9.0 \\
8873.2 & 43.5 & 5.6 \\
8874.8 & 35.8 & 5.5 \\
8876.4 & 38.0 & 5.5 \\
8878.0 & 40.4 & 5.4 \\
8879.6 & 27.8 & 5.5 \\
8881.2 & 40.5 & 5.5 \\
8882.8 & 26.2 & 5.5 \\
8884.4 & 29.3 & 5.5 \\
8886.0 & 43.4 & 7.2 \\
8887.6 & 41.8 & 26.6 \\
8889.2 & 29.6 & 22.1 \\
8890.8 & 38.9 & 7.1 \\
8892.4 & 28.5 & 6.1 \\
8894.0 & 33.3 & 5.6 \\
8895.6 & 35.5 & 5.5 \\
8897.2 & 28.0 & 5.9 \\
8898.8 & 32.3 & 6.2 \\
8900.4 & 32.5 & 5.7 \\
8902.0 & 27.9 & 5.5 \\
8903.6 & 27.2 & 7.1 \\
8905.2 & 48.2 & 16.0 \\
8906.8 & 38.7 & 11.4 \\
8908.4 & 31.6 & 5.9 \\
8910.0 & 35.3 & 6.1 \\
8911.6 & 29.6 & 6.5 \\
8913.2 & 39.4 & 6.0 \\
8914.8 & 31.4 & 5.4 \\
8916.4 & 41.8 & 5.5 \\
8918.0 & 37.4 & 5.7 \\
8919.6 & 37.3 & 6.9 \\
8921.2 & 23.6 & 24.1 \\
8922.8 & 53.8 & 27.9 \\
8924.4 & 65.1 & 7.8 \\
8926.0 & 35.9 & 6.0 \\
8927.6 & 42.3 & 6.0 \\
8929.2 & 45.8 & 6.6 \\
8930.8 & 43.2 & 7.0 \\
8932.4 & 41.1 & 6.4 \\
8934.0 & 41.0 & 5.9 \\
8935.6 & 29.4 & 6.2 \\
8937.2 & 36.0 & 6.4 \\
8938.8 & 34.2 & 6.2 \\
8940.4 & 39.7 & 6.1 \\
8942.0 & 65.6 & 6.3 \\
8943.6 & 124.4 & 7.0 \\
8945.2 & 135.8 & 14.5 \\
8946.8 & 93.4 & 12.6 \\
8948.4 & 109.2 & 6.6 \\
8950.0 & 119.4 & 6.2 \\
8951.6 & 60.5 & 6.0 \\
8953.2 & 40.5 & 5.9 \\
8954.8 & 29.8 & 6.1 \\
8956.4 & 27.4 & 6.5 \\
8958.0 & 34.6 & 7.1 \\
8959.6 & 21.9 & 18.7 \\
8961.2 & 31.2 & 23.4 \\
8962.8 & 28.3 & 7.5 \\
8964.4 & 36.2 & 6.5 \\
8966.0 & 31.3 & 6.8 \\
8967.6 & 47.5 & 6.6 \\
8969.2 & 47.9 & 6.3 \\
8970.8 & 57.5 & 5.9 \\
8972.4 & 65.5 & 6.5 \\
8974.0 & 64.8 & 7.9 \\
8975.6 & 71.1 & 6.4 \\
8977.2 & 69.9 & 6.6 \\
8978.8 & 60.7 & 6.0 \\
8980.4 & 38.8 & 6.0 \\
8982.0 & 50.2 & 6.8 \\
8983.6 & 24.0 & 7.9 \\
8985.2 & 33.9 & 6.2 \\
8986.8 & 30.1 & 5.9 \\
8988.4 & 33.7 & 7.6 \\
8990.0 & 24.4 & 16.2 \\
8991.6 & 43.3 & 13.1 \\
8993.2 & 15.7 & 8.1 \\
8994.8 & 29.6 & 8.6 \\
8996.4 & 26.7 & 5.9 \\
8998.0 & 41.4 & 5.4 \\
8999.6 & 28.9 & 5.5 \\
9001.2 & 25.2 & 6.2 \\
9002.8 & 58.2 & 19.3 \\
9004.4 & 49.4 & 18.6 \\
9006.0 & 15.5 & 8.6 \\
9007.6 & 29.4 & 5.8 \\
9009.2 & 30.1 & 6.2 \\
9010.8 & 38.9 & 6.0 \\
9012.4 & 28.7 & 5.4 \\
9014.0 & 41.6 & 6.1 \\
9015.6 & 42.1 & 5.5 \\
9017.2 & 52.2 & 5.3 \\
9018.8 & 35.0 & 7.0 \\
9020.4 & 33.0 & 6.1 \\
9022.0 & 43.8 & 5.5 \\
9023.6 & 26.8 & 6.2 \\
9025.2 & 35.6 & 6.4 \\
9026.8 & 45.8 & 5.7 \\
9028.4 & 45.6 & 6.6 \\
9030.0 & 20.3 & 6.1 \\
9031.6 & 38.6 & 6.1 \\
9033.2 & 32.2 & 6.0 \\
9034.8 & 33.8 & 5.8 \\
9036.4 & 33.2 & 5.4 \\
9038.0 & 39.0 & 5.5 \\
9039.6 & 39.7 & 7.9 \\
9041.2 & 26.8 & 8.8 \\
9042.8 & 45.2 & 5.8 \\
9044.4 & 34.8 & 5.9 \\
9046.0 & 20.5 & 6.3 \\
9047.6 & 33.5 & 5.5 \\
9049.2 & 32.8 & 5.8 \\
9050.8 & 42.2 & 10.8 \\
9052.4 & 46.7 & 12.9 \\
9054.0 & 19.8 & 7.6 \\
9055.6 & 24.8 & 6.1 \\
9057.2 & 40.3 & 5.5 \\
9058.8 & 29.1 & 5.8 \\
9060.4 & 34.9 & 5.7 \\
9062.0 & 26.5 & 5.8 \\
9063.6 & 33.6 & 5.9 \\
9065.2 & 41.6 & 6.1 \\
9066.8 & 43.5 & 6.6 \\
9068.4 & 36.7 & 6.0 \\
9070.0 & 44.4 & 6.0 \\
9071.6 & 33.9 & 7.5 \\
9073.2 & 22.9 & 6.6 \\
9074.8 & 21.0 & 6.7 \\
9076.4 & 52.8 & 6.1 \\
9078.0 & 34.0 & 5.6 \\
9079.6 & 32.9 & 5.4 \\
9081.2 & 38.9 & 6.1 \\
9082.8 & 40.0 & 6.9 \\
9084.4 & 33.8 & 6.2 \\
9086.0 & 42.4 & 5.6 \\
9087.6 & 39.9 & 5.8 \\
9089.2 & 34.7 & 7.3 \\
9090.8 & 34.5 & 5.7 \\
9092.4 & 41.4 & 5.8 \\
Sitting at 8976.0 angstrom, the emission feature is [N II] 6583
